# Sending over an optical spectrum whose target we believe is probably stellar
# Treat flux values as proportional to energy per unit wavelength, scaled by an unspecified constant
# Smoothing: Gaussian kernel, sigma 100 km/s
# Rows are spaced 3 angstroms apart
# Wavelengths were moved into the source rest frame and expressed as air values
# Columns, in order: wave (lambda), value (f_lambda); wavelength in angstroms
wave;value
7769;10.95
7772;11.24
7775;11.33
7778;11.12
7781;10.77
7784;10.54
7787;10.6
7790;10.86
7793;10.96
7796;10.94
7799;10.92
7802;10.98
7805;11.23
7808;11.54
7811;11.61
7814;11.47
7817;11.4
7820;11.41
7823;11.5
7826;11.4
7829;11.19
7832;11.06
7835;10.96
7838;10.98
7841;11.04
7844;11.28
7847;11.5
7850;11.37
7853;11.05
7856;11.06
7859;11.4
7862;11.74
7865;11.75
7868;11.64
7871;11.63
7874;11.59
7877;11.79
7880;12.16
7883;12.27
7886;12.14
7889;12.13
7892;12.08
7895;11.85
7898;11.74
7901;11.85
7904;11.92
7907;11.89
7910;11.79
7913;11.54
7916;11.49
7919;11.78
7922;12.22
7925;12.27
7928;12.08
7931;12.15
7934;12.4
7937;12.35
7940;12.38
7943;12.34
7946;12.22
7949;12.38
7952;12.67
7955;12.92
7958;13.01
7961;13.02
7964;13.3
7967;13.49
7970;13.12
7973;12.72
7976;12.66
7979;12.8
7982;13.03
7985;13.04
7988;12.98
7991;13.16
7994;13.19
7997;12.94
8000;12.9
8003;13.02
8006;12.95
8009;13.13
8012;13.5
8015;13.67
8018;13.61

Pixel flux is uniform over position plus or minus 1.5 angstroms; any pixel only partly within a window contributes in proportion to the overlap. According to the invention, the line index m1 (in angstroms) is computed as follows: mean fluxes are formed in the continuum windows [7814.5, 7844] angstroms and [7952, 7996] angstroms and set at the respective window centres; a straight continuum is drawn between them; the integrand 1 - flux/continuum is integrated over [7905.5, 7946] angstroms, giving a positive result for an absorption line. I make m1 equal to 1.2 angstroms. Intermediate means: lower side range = 11.2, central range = 12.1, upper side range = 13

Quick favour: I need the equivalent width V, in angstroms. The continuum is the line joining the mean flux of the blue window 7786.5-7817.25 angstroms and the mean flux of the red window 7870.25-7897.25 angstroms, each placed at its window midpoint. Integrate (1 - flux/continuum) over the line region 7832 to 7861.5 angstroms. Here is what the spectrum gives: 1.0 angstroms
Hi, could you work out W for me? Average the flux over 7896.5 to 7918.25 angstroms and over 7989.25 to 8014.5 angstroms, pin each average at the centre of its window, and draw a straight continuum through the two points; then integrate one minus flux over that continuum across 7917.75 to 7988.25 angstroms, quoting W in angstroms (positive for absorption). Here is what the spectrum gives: -1.3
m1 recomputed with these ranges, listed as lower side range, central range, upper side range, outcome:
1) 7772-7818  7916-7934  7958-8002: 0.5 angstroms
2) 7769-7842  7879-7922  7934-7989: 0.8 angstroms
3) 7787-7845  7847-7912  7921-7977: 0.7 angstroms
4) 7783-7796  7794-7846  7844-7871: -0.8 angstroms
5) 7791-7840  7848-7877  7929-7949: 0.4 angstroms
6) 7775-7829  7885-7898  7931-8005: 0.0 angstroms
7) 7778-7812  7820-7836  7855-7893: 0.1 angstroms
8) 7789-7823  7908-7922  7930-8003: 0.7 angstroms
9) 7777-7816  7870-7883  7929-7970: 0.0 angstroms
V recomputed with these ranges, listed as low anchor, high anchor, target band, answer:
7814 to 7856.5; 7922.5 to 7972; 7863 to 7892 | -0.4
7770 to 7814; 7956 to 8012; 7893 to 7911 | 0.5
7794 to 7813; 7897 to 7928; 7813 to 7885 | 0.2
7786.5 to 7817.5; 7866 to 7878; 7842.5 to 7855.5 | 0.2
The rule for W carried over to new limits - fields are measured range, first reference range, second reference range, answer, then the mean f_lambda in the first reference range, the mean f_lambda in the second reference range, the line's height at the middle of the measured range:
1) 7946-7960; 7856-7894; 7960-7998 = 0.04 angstroms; 11.8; 13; 12.7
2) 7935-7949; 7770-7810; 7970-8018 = 0.23 angstroms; 11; 13.1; 12.5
